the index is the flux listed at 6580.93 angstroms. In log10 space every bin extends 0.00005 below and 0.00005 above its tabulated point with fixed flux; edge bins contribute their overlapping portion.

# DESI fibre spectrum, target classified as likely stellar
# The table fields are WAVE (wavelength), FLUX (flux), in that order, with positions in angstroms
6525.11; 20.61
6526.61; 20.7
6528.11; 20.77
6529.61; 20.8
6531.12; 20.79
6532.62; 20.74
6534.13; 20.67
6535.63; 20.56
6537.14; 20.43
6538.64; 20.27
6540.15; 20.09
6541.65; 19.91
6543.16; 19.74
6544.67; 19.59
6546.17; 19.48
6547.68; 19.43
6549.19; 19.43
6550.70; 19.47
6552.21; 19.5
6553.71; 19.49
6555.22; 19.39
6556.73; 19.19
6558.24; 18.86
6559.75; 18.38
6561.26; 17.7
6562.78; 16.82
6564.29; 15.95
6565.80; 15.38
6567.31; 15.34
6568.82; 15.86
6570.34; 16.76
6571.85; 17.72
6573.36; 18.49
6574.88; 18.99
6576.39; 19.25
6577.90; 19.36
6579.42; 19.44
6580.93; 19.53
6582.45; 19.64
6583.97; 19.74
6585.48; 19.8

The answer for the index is 19.53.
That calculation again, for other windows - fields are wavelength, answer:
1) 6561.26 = 17.7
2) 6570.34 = 16.76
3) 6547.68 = 19.43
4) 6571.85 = 17.72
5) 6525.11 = 20.61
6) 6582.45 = 19.64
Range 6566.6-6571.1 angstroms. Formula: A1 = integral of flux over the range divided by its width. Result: 16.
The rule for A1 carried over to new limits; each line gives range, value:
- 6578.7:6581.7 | 19.5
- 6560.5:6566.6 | 16.4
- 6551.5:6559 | 19.3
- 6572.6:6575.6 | 18.7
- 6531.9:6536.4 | 20.6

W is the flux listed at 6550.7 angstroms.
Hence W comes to 19.47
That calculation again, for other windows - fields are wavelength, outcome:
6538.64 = 20.27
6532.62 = 20.74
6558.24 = 18.86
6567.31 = 15.34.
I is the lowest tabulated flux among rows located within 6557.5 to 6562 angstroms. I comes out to 17.7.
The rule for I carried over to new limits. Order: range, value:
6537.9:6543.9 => 19.74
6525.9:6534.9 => 20.67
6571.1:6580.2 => 17.72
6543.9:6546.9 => 19.48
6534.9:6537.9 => 20.43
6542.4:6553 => 19.43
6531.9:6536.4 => 20.56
